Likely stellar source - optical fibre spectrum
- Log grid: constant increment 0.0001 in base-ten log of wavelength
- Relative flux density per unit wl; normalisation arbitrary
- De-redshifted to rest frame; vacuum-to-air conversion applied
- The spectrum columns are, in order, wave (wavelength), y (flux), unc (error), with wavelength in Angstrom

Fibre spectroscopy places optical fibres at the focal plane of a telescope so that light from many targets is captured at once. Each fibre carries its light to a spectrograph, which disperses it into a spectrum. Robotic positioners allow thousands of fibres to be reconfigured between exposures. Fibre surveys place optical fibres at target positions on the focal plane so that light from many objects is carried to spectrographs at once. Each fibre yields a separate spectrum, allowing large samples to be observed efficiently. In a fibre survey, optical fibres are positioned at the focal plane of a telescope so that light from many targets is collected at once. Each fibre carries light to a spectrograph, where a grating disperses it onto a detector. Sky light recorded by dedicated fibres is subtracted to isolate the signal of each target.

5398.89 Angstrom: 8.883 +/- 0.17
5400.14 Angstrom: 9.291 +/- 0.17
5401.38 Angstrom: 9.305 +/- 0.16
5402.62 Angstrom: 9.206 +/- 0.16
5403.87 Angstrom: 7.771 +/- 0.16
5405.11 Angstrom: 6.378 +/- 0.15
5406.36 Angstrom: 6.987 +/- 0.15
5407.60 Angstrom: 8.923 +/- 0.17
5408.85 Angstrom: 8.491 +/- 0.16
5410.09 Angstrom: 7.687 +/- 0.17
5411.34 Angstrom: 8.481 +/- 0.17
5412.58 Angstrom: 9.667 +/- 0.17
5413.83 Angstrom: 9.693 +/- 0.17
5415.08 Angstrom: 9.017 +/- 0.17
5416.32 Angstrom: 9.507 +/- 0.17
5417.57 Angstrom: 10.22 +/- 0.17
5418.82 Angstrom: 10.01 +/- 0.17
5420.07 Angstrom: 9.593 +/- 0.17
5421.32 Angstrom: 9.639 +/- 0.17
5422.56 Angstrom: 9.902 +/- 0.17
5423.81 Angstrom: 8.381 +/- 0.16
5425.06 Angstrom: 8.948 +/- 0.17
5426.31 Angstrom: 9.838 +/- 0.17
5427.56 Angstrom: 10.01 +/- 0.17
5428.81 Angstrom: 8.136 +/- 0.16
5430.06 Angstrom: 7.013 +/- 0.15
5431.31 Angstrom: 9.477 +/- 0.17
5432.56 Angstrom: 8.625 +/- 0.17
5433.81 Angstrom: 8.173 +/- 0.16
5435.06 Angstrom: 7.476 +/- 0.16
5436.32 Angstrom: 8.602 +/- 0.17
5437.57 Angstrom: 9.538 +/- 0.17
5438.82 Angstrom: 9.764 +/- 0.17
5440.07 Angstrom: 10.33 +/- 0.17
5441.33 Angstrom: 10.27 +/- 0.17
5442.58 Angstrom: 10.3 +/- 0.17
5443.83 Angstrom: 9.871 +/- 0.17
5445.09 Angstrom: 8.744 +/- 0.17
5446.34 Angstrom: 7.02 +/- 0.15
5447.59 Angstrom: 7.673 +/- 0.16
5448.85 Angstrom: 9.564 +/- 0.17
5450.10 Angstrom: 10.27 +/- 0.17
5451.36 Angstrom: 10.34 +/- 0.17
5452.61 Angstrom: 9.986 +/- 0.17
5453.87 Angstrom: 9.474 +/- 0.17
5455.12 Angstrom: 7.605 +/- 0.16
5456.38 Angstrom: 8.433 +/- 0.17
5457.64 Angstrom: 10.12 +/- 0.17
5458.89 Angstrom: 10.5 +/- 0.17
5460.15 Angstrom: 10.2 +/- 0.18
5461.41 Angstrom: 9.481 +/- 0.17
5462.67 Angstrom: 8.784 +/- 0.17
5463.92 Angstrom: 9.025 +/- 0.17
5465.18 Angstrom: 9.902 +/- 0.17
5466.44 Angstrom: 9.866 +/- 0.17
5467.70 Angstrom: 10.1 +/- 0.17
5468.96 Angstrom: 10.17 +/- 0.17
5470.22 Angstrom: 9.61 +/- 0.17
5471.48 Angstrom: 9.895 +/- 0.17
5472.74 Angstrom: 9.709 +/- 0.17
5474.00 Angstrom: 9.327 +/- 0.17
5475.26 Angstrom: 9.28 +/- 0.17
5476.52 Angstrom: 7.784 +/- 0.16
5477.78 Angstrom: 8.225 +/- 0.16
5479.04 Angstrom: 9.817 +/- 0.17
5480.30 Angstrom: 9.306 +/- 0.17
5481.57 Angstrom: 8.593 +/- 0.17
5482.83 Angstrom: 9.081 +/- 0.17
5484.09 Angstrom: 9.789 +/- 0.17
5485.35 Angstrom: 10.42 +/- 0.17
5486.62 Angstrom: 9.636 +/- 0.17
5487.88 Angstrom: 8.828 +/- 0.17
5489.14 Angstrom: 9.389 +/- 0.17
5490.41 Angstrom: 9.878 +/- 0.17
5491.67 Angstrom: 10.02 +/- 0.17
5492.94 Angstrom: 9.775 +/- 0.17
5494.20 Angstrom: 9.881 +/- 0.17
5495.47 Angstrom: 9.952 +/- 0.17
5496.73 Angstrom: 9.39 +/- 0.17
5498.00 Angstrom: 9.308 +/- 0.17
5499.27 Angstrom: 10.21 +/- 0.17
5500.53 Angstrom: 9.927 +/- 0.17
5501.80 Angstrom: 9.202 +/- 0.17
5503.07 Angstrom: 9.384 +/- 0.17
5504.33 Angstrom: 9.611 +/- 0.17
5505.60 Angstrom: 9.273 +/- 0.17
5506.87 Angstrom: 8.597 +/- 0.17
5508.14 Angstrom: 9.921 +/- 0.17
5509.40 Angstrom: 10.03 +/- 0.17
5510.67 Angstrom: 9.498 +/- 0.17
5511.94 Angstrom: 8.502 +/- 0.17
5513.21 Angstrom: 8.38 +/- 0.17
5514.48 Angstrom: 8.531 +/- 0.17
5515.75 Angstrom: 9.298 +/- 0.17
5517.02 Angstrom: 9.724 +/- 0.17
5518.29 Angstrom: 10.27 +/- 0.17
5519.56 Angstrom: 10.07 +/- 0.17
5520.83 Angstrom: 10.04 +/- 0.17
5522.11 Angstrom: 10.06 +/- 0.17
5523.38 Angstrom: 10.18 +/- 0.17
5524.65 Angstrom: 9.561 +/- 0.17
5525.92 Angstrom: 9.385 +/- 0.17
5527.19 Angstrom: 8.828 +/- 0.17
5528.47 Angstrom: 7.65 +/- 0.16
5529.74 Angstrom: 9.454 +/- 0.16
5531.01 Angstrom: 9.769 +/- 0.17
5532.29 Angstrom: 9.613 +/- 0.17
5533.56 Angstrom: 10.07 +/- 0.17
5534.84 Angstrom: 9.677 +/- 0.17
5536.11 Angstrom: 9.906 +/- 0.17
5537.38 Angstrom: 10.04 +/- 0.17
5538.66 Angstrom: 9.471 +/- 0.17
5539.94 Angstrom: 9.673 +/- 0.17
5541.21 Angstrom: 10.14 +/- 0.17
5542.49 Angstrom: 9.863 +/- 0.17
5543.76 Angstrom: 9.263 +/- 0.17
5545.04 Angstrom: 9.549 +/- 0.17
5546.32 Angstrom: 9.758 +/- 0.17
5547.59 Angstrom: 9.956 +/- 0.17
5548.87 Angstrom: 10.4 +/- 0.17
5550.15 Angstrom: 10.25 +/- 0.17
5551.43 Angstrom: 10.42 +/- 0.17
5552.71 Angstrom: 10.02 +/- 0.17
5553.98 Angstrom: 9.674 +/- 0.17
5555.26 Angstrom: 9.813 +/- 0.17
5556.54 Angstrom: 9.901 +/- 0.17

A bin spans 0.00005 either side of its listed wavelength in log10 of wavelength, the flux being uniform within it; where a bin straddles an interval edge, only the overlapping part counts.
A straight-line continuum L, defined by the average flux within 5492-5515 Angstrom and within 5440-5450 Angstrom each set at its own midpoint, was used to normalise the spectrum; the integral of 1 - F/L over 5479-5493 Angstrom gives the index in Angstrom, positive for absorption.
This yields -0.2 Angstrom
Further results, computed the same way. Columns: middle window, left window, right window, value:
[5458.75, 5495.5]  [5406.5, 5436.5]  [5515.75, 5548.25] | -0.8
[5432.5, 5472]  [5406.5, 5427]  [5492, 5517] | -0.4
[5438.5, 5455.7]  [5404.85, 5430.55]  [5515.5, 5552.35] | -0.4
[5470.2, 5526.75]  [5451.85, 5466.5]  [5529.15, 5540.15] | 0.7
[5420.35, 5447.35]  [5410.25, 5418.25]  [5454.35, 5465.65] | 0.9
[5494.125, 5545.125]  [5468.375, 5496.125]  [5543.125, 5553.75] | 1.1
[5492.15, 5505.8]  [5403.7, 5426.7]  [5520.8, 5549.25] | -0.3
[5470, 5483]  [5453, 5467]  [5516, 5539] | 0.5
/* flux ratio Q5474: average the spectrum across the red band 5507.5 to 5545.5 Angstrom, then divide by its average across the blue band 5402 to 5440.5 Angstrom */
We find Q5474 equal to 1.08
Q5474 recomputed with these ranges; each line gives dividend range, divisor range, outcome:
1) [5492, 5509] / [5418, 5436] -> 1.07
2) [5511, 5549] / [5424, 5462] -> 1.04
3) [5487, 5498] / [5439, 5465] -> 1.02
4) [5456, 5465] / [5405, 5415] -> 1.13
